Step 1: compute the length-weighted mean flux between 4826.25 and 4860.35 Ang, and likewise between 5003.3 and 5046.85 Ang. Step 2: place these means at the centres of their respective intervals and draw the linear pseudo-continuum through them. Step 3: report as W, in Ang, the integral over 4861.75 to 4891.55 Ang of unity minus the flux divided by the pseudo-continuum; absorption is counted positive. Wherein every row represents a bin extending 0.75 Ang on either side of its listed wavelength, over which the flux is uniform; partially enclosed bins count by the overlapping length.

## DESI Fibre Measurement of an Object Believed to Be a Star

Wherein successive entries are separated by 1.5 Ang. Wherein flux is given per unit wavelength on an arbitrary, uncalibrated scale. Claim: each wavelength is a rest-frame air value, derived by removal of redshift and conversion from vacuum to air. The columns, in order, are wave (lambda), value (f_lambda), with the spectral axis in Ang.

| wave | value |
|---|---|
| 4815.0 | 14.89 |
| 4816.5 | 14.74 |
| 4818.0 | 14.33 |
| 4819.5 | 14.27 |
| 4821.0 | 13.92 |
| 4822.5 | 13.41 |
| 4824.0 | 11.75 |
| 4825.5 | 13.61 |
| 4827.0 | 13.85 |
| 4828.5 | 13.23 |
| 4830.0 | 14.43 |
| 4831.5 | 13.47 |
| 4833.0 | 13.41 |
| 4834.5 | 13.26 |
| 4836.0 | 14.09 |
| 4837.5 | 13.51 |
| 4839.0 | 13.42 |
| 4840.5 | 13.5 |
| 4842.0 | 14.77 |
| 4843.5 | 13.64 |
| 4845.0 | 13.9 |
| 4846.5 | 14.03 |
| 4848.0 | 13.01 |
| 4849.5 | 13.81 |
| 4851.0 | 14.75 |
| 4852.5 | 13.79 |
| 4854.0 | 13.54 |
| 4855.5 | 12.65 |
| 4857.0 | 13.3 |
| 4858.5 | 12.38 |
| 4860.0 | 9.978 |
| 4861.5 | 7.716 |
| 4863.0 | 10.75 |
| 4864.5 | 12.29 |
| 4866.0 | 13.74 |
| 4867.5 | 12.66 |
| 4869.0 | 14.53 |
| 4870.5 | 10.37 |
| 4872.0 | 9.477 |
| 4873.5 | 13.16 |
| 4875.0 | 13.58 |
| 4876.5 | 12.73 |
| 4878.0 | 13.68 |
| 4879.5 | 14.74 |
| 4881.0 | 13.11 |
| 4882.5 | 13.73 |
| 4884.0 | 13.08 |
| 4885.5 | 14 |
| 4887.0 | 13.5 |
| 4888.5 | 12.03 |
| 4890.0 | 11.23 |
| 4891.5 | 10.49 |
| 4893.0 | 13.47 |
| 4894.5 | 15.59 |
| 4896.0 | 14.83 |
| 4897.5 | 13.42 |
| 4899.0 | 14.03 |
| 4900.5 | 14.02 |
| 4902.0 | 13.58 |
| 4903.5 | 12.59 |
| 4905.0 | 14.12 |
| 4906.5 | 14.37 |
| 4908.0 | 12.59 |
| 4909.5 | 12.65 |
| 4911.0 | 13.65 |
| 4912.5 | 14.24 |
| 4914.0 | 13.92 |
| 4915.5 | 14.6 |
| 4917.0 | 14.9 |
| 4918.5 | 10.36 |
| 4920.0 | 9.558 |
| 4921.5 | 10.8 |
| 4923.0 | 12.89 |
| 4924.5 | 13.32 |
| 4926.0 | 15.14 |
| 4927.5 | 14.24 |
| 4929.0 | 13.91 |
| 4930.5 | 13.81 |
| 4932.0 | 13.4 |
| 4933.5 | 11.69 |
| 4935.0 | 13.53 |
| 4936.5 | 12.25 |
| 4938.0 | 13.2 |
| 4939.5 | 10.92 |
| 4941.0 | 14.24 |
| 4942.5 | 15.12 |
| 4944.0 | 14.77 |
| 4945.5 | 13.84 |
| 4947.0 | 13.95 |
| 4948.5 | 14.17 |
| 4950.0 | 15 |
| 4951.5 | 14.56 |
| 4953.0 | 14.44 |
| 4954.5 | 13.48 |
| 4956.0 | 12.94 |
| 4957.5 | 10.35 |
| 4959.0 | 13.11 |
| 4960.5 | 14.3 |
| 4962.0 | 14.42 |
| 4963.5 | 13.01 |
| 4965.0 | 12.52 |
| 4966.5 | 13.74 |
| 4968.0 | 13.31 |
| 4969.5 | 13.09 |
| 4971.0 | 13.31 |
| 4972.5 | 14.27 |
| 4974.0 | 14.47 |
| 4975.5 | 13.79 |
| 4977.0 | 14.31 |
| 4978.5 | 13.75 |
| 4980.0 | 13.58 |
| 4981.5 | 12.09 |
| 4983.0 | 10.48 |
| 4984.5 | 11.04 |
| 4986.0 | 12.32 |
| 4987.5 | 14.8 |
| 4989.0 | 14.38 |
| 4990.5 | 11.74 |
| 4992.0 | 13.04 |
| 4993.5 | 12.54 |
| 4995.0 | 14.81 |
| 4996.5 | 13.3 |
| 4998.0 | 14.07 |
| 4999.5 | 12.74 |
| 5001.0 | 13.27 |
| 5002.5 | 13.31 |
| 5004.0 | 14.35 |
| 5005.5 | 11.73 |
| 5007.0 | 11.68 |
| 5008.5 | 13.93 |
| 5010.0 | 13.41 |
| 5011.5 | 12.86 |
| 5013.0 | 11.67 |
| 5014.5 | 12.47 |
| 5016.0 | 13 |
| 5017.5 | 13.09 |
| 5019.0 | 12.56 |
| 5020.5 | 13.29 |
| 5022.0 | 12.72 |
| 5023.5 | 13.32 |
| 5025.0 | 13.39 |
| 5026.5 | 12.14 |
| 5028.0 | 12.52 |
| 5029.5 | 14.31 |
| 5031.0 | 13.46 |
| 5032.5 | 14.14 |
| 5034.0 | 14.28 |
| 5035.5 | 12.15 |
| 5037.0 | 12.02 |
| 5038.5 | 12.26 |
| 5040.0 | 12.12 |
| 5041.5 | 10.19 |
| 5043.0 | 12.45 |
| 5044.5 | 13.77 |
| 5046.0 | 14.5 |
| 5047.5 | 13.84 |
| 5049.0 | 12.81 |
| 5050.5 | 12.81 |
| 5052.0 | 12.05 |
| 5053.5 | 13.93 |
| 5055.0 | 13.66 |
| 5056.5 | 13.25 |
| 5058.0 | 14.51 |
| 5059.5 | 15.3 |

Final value 1.74 Ang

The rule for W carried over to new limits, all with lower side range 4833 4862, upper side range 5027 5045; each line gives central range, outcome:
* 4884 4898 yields -0.1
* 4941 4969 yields -1.7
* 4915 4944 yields -0.2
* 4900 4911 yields -0.3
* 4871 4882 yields 0.2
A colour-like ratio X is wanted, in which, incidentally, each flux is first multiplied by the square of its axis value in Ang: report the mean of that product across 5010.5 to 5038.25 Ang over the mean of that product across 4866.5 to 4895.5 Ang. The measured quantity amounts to 1.06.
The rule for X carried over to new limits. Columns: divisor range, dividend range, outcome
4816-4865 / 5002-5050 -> 1.05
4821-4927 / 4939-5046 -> 1.06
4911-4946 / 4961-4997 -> 1.02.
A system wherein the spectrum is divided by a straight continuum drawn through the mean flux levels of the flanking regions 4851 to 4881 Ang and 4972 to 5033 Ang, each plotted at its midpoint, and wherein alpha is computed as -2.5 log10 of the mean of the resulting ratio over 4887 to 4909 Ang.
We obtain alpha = -0.06 mag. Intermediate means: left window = 12.4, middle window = 13.3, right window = 13.1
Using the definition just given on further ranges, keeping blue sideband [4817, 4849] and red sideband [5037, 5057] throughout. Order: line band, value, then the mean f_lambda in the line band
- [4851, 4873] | 0.13 mag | 12.1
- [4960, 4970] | -0.02 mag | 13.5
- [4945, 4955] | -0.08 mag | 14.2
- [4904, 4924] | 0.03 mag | 13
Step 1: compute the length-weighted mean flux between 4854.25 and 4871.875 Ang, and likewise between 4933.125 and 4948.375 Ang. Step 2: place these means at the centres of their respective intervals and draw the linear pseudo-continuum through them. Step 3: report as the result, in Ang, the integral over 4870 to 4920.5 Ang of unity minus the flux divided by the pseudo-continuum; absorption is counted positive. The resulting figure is -2.6 Ang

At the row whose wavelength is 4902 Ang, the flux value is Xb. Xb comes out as 13.58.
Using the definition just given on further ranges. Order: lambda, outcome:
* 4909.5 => 12.65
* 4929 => 13.91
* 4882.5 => 13.73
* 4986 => 12.32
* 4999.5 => 12.74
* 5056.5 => 13.25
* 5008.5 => 13.93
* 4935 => 13.53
